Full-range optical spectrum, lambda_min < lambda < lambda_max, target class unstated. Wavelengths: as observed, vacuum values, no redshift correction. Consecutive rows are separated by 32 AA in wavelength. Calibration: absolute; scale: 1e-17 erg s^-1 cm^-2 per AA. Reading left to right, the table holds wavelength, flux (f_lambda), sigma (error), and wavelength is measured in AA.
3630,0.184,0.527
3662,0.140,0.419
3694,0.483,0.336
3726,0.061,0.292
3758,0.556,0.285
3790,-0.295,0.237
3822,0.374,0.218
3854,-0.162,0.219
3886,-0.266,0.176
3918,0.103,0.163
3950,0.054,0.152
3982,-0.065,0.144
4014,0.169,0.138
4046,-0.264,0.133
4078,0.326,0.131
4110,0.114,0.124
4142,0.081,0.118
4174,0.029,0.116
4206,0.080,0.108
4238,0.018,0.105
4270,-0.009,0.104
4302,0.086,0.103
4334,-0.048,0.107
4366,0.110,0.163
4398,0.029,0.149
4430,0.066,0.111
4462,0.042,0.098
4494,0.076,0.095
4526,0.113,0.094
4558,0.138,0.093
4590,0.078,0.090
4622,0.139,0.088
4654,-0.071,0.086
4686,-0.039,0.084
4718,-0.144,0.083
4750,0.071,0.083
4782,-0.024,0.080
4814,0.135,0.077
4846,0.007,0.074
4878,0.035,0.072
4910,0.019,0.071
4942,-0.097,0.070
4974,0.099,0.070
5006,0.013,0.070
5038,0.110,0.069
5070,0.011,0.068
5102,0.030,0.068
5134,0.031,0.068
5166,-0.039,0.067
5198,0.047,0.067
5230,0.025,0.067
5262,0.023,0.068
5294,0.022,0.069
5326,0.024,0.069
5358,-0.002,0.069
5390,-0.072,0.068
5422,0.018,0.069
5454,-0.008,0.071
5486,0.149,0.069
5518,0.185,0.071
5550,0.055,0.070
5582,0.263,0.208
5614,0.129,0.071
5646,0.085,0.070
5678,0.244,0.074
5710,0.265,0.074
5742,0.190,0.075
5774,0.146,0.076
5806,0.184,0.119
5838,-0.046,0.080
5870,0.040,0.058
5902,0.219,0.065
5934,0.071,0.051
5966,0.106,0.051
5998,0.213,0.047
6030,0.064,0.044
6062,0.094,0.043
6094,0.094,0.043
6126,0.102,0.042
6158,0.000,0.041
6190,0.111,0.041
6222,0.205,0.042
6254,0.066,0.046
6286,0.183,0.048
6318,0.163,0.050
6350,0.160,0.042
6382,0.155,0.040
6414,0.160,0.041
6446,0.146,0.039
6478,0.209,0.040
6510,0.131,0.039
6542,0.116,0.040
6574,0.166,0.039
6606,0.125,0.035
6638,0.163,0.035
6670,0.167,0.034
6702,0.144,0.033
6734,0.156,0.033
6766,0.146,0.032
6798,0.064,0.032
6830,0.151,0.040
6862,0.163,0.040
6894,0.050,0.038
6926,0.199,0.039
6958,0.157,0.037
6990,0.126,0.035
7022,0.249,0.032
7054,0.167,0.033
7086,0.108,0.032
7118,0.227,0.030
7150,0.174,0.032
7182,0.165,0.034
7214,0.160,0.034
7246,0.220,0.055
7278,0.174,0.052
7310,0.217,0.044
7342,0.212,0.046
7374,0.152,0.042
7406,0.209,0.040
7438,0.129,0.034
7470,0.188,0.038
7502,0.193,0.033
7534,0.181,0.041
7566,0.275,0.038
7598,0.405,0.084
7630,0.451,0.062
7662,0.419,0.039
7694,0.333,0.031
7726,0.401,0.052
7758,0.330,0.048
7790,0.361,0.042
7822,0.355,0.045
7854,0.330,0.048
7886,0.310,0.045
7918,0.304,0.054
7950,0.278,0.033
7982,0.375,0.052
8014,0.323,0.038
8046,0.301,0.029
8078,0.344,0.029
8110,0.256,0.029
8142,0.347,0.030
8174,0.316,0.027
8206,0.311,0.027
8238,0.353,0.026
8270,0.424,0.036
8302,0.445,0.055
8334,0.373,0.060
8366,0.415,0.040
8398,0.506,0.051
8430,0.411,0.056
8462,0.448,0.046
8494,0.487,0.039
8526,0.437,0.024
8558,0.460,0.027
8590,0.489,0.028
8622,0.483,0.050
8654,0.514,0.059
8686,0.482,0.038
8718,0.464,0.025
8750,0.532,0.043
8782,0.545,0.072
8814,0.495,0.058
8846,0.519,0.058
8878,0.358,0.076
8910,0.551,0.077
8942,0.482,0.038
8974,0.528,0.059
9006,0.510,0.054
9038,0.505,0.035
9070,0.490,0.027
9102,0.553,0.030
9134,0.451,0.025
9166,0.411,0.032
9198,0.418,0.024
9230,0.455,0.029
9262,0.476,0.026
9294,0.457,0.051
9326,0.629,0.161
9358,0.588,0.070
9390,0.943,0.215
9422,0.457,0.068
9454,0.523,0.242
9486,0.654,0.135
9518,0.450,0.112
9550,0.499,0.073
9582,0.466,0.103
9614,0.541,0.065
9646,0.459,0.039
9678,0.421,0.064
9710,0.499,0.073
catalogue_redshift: 0.893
